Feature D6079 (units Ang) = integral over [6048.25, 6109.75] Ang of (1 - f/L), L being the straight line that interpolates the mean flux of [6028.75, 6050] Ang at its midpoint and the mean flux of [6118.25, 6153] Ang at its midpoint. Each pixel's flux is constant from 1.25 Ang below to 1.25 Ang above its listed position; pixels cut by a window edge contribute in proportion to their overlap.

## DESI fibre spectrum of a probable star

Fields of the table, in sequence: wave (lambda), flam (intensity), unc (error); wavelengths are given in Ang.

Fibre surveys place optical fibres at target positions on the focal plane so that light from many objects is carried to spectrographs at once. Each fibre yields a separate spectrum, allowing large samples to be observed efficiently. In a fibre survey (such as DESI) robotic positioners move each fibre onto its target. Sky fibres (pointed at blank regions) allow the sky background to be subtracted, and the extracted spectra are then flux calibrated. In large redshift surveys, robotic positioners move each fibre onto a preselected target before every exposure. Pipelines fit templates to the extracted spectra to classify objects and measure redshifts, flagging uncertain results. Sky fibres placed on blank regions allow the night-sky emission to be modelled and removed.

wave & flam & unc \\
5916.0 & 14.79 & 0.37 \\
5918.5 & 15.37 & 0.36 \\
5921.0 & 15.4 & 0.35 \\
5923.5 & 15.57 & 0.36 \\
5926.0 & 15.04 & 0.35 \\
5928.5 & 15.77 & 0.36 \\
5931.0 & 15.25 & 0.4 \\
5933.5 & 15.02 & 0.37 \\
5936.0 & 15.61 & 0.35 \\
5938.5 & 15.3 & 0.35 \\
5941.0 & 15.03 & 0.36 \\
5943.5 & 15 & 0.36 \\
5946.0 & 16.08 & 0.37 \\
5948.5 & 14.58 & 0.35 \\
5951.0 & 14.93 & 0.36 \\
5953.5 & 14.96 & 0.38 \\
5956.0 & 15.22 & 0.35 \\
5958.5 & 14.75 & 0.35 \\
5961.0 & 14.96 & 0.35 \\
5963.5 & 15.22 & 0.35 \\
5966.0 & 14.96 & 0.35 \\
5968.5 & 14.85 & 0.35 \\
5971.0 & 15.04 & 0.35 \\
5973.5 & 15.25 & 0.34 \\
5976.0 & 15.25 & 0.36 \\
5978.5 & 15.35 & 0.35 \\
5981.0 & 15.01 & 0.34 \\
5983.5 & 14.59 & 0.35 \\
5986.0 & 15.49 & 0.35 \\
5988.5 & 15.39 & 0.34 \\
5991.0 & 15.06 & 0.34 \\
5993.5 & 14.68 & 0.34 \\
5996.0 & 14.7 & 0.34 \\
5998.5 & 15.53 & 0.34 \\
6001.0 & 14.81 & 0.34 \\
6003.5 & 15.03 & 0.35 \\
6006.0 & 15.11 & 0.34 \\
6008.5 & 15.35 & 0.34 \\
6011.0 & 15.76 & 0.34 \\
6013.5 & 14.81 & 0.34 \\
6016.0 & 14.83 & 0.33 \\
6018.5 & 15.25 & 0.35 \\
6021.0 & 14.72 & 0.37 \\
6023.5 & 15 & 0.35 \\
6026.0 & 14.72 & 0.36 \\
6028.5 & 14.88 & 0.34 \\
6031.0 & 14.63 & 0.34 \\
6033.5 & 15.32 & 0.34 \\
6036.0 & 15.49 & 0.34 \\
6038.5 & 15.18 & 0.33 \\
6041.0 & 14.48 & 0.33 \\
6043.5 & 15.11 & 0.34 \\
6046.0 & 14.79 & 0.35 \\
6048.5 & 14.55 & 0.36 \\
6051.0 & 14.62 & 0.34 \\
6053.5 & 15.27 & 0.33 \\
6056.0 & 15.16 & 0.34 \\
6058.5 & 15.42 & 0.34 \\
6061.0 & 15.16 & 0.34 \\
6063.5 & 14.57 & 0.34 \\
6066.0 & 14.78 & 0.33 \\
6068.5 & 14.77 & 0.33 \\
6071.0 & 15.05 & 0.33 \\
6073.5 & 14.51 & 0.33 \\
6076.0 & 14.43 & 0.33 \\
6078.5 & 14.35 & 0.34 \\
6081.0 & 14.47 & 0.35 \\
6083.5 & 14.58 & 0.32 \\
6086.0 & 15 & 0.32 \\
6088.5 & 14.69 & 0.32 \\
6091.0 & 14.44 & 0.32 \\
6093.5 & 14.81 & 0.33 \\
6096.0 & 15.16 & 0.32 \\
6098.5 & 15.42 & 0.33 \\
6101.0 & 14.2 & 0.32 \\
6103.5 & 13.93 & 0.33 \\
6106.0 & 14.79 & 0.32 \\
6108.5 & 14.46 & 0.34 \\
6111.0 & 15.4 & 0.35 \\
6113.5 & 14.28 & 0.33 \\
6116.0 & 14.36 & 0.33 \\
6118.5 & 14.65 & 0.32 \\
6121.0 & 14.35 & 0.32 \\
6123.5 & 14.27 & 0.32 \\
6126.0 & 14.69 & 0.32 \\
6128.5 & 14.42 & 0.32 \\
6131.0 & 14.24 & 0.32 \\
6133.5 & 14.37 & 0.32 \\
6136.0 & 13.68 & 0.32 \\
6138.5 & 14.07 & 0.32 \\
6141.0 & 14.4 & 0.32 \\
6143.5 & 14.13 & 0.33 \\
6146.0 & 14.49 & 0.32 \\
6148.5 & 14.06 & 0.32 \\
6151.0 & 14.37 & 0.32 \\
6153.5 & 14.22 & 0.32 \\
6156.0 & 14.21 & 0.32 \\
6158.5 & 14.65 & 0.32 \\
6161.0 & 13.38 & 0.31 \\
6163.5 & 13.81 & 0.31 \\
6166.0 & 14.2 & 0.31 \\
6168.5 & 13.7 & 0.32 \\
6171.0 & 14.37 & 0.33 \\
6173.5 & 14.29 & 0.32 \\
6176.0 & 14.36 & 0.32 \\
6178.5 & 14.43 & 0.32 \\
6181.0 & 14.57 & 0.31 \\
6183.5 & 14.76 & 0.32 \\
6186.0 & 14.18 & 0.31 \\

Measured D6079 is -0.32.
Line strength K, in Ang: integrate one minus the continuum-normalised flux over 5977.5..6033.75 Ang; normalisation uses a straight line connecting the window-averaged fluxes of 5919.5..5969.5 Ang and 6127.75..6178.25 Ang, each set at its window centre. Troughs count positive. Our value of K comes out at -0.6 Ang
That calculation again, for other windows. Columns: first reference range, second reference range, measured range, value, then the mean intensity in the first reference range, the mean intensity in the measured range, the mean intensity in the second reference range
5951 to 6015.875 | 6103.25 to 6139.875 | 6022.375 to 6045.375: -0.2 Ang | 15.1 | 15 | 14.4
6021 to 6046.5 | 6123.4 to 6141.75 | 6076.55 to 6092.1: 0.0 Ang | 15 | 14.6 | 14.3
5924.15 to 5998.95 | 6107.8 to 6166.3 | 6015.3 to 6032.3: 0.0 Ang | 15.1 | 14.9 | 14.3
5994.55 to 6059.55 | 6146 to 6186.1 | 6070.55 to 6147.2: 0.2 Ang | 15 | 14.5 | 14.2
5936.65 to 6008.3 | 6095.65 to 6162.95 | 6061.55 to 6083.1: 0.0 Ang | 15.1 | 14.6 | 14.4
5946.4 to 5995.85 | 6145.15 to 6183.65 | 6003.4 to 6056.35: -0.7 Ang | 15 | 15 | 14.2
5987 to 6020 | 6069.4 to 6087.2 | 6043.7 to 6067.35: -0.3 Ang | 15.1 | 14.9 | 14.6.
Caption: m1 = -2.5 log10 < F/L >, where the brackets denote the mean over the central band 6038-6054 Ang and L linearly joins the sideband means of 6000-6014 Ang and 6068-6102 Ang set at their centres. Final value 0.01 mag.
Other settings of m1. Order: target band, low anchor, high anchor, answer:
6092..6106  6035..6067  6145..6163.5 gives -0.01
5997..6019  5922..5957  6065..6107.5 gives -0.01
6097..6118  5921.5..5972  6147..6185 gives -0.01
